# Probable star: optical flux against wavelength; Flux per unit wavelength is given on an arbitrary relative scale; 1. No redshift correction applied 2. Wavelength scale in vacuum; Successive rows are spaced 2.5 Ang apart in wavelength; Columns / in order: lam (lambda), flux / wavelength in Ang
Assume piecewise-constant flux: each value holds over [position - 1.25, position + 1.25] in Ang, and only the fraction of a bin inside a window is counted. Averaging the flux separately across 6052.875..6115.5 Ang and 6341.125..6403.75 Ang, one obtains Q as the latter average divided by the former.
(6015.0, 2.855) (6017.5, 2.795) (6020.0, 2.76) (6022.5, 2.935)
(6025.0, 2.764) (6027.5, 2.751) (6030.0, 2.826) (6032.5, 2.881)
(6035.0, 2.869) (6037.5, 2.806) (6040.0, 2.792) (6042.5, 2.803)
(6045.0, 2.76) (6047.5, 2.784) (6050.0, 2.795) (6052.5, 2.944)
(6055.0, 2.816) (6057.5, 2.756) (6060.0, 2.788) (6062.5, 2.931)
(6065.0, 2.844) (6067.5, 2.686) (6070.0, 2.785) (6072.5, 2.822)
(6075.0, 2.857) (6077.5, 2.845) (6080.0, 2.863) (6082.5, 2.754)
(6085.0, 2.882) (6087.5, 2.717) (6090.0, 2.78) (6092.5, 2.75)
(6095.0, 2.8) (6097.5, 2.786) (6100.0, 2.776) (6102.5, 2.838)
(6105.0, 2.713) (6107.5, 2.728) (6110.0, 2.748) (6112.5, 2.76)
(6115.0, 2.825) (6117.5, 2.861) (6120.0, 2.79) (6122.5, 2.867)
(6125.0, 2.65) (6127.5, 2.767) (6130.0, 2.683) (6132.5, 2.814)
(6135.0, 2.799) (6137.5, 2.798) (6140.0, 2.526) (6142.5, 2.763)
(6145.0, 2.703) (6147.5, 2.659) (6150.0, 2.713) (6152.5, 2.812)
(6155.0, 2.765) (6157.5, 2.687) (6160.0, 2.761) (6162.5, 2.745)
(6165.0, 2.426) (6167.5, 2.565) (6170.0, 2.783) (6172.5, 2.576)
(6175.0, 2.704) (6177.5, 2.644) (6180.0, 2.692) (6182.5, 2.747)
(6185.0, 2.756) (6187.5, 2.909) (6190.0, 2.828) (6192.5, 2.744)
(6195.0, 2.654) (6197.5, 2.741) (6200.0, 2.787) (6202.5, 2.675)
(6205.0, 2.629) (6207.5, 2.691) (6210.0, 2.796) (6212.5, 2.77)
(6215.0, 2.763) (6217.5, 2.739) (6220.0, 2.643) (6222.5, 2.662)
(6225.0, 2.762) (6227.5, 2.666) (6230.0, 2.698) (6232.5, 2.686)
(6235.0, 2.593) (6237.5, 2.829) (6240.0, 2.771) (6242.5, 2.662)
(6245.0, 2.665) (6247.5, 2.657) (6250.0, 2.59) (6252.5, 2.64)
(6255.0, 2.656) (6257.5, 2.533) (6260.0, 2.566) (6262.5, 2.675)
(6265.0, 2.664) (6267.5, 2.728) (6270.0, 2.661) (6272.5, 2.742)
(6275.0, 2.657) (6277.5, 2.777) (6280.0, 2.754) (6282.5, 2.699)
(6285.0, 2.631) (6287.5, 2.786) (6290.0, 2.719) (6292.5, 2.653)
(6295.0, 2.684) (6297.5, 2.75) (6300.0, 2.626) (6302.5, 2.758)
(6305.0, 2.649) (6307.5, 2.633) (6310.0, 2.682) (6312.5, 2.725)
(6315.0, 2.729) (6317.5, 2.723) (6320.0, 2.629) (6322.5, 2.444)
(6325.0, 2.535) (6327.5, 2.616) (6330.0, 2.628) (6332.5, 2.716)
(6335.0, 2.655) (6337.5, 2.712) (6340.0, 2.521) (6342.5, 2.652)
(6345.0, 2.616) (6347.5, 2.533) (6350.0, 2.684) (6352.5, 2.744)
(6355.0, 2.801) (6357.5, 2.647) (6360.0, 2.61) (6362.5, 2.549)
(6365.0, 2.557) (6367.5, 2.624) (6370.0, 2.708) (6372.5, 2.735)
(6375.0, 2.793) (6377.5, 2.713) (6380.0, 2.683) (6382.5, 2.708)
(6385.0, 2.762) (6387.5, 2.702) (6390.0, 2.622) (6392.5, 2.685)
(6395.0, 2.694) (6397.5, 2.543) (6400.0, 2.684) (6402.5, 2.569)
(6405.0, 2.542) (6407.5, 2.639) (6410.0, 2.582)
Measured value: 1.0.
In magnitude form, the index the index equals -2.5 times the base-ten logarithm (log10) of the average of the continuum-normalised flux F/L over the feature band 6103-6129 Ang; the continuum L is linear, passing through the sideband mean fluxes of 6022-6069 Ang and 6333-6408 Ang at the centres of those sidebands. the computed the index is 0.004 mag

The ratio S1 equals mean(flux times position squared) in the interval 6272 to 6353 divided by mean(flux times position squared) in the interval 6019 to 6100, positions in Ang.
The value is 1.03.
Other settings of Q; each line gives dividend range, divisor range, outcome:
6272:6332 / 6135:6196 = 0.99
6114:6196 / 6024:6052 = 0.97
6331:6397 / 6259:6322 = 0.99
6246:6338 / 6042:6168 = 0.96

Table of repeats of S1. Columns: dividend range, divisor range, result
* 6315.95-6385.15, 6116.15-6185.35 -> 1.04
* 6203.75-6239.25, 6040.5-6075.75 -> 1.02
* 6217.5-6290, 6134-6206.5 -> 1.02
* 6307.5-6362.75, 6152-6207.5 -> 1.03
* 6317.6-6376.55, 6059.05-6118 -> 1.03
